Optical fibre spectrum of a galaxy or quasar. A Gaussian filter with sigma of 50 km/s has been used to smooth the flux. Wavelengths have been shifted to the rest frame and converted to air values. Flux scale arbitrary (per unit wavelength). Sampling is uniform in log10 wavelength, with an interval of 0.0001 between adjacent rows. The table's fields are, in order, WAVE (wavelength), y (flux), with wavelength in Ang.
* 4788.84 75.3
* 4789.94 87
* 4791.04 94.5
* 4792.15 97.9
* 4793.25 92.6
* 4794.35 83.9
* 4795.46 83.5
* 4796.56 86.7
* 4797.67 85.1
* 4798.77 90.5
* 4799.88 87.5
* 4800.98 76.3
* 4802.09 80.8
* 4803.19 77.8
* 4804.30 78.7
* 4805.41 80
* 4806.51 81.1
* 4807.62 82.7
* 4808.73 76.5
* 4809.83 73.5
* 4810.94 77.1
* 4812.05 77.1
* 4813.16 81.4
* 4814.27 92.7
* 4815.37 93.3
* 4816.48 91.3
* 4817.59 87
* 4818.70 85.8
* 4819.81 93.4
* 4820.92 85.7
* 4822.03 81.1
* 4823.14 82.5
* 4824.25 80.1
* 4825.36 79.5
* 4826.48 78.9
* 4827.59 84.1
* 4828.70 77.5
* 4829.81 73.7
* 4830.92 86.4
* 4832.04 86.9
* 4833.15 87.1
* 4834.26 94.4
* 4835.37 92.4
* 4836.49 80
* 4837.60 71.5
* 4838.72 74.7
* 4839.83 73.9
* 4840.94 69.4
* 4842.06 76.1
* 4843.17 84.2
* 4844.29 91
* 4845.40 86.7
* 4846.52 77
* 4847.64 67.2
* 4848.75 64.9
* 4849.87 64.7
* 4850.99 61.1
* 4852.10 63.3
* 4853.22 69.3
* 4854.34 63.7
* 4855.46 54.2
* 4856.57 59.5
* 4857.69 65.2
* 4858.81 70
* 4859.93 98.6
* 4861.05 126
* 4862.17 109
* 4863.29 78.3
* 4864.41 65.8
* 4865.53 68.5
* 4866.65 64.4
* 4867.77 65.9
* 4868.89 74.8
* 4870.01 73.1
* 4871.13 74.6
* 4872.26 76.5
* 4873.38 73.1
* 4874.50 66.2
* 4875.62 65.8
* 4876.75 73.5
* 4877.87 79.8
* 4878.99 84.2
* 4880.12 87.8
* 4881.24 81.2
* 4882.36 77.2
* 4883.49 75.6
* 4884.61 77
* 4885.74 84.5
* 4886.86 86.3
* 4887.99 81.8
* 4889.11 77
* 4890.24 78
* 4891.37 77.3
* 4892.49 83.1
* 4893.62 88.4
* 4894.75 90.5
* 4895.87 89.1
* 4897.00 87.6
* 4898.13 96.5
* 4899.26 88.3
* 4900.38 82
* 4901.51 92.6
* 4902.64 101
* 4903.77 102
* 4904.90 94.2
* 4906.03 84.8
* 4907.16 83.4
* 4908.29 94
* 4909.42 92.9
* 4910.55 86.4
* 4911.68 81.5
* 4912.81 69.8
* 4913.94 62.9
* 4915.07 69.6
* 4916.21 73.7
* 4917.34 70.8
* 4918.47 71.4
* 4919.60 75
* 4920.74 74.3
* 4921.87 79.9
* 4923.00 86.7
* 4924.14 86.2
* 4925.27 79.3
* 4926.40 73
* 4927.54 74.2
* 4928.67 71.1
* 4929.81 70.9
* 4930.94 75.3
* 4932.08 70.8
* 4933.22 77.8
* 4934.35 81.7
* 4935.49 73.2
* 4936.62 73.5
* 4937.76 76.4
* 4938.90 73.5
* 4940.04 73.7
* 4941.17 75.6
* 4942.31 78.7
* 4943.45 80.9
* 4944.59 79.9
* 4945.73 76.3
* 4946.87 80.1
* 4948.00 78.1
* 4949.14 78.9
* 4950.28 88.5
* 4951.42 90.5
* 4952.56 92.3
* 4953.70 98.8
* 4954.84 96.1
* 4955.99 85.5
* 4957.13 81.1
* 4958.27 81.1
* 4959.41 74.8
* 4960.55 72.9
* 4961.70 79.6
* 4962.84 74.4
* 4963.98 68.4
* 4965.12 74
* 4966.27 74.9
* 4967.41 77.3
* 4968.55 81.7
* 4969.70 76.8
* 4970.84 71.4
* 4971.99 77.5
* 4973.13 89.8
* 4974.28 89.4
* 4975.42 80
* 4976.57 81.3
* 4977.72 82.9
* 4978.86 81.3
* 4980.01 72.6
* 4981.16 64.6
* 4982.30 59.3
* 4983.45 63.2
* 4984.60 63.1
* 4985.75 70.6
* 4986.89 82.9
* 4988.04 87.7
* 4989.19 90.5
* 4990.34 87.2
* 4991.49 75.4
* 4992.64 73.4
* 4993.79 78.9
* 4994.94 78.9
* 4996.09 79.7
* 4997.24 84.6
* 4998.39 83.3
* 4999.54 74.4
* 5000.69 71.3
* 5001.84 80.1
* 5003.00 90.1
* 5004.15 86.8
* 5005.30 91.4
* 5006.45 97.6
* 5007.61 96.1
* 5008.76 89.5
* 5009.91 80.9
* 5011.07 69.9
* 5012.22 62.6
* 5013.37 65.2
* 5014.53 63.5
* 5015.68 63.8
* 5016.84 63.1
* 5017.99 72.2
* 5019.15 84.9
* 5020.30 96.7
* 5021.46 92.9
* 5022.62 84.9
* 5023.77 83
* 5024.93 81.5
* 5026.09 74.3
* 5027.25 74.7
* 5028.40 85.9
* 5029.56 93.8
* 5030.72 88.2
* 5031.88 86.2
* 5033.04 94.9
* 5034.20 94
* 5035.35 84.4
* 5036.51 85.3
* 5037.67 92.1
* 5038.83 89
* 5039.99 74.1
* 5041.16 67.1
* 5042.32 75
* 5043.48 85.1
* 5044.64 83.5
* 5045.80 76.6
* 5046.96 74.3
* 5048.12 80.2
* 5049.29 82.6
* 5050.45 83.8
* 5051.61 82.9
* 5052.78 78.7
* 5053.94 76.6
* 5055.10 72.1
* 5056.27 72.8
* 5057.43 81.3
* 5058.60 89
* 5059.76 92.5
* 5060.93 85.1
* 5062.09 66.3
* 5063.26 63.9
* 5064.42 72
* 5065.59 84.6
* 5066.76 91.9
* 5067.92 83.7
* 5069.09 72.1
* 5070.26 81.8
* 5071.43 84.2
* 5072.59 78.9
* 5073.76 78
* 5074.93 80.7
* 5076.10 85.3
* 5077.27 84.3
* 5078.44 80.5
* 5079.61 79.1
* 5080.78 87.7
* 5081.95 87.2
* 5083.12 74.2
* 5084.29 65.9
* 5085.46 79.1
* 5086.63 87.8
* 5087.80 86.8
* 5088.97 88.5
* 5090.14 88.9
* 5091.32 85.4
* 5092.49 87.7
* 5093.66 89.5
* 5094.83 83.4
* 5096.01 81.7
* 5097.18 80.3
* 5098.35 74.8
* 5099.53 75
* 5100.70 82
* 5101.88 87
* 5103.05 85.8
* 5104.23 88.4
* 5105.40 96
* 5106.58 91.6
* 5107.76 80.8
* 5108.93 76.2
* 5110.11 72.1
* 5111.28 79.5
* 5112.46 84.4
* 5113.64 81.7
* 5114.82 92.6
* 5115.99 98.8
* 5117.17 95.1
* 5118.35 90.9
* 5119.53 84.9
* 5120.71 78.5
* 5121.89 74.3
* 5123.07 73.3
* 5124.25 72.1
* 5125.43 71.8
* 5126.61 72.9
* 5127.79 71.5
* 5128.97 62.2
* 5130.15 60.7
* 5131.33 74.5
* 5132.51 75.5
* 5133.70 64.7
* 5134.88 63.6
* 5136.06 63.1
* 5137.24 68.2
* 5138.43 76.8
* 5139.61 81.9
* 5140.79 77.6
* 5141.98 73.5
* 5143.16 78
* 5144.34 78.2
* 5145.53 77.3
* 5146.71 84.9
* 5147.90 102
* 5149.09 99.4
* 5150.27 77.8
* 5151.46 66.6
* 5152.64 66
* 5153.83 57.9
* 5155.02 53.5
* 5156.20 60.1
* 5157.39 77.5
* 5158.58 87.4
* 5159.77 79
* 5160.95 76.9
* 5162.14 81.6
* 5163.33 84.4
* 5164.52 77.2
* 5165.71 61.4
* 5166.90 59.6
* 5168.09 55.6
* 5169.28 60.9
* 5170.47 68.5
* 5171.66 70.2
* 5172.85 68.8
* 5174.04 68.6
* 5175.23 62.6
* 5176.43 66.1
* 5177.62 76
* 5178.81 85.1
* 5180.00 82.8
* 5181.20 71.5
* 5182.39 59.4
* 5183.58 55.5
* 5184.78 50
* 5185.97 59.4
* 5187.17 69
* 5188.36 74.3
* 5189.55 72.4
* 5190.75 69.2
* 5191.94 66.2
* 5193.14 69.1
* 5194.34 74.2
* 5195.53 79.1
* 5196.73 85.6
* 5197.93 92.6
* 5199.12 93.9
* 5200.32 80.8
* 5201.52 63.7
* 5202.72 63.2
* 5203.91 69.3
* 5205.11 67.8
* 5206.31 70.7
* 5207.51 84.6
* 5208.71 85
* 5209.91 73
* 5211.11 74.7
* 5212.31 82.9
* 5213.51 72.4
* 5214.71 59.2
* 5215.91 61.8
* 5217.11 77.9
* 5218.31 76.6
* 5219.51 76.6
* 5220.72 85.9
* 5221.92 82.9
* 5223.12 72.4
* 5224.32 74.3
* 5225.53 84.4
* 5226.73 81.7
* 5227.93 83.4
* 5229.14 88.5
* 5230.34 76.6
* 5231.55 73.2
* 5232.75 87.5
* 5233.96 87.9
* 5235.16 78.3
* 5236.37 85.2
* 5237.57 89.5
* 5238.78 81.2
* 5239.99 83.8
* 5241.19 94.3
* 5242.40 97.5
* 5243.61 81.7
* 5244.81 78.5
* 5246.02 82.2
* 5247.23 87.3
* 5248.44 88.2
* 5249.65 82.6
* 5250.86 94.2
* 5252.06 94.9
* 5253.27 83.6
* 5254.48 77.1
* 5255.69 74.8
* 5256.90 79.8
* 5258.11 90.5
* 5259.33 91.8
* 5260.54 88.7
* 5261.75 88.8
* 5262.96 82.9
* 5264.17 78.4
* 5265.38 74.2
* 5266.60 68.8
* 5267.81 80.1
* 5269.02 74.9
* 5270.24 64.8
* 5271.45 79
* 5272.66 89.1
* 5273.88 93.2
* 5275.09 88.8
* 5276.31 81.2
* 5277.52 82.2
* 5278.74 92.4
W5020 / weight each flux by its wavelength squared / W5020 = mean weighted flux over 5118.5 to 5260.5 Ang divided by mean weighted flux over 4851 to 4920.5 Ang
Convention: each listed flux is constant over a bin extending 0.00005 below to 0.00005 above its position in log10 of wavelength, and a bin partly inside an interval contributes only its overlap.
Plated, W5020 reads 1.08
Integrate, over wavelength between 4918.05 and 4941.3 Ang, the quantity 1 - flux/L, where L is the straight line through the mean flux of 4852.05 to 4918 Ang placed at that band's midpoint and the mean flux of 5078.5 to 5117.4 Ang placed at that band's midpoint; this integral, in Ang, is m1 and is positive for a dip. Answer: 1.4 Ang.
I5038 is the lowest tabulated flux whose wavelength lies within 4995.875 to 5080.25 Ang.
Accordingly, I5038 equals 62.6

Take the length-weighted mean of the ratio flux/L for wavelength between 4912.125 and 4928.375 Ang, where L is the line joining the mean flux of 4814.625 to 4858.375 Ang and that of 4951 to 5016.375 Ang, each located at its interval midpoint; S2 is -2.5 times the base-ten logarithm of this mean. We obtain 0.05 mag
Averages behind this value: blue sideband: 78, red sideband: 79.1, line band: 74.8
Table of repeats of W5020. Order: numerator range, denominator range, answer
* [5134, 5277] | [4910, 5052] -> 1.06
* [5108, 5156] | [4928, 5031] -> 1.02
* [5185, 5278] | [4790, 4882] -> 1.17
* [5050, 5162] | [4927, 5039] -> 1.04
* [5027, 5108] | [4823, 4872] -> 1.17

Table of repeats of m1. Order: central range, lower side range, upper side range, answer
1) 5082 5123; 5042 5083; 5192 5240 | -2.03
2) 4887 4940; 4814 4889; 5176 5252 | -1.67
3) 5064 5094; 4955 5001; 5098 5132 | -1.09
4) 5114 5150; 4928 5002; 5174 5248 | -0.40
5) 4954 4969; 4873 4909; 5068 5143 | 0.67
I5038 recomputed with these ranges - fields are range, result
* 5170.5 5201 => 50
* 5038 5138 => 60.7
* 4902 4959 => 62.9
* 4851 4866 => 54.2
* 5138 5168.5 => 53.5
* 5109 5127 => 71.8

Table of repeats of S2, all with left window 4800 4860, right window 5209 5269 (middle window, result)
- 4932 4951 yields 0.020 mag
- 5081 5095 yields -0.046 mag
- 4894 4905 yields -0.169 mag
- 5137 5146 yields 0.055 mag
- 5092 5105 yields -0.040 mag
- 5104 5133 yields 0.009 mag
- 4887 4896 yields -0.055 mag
